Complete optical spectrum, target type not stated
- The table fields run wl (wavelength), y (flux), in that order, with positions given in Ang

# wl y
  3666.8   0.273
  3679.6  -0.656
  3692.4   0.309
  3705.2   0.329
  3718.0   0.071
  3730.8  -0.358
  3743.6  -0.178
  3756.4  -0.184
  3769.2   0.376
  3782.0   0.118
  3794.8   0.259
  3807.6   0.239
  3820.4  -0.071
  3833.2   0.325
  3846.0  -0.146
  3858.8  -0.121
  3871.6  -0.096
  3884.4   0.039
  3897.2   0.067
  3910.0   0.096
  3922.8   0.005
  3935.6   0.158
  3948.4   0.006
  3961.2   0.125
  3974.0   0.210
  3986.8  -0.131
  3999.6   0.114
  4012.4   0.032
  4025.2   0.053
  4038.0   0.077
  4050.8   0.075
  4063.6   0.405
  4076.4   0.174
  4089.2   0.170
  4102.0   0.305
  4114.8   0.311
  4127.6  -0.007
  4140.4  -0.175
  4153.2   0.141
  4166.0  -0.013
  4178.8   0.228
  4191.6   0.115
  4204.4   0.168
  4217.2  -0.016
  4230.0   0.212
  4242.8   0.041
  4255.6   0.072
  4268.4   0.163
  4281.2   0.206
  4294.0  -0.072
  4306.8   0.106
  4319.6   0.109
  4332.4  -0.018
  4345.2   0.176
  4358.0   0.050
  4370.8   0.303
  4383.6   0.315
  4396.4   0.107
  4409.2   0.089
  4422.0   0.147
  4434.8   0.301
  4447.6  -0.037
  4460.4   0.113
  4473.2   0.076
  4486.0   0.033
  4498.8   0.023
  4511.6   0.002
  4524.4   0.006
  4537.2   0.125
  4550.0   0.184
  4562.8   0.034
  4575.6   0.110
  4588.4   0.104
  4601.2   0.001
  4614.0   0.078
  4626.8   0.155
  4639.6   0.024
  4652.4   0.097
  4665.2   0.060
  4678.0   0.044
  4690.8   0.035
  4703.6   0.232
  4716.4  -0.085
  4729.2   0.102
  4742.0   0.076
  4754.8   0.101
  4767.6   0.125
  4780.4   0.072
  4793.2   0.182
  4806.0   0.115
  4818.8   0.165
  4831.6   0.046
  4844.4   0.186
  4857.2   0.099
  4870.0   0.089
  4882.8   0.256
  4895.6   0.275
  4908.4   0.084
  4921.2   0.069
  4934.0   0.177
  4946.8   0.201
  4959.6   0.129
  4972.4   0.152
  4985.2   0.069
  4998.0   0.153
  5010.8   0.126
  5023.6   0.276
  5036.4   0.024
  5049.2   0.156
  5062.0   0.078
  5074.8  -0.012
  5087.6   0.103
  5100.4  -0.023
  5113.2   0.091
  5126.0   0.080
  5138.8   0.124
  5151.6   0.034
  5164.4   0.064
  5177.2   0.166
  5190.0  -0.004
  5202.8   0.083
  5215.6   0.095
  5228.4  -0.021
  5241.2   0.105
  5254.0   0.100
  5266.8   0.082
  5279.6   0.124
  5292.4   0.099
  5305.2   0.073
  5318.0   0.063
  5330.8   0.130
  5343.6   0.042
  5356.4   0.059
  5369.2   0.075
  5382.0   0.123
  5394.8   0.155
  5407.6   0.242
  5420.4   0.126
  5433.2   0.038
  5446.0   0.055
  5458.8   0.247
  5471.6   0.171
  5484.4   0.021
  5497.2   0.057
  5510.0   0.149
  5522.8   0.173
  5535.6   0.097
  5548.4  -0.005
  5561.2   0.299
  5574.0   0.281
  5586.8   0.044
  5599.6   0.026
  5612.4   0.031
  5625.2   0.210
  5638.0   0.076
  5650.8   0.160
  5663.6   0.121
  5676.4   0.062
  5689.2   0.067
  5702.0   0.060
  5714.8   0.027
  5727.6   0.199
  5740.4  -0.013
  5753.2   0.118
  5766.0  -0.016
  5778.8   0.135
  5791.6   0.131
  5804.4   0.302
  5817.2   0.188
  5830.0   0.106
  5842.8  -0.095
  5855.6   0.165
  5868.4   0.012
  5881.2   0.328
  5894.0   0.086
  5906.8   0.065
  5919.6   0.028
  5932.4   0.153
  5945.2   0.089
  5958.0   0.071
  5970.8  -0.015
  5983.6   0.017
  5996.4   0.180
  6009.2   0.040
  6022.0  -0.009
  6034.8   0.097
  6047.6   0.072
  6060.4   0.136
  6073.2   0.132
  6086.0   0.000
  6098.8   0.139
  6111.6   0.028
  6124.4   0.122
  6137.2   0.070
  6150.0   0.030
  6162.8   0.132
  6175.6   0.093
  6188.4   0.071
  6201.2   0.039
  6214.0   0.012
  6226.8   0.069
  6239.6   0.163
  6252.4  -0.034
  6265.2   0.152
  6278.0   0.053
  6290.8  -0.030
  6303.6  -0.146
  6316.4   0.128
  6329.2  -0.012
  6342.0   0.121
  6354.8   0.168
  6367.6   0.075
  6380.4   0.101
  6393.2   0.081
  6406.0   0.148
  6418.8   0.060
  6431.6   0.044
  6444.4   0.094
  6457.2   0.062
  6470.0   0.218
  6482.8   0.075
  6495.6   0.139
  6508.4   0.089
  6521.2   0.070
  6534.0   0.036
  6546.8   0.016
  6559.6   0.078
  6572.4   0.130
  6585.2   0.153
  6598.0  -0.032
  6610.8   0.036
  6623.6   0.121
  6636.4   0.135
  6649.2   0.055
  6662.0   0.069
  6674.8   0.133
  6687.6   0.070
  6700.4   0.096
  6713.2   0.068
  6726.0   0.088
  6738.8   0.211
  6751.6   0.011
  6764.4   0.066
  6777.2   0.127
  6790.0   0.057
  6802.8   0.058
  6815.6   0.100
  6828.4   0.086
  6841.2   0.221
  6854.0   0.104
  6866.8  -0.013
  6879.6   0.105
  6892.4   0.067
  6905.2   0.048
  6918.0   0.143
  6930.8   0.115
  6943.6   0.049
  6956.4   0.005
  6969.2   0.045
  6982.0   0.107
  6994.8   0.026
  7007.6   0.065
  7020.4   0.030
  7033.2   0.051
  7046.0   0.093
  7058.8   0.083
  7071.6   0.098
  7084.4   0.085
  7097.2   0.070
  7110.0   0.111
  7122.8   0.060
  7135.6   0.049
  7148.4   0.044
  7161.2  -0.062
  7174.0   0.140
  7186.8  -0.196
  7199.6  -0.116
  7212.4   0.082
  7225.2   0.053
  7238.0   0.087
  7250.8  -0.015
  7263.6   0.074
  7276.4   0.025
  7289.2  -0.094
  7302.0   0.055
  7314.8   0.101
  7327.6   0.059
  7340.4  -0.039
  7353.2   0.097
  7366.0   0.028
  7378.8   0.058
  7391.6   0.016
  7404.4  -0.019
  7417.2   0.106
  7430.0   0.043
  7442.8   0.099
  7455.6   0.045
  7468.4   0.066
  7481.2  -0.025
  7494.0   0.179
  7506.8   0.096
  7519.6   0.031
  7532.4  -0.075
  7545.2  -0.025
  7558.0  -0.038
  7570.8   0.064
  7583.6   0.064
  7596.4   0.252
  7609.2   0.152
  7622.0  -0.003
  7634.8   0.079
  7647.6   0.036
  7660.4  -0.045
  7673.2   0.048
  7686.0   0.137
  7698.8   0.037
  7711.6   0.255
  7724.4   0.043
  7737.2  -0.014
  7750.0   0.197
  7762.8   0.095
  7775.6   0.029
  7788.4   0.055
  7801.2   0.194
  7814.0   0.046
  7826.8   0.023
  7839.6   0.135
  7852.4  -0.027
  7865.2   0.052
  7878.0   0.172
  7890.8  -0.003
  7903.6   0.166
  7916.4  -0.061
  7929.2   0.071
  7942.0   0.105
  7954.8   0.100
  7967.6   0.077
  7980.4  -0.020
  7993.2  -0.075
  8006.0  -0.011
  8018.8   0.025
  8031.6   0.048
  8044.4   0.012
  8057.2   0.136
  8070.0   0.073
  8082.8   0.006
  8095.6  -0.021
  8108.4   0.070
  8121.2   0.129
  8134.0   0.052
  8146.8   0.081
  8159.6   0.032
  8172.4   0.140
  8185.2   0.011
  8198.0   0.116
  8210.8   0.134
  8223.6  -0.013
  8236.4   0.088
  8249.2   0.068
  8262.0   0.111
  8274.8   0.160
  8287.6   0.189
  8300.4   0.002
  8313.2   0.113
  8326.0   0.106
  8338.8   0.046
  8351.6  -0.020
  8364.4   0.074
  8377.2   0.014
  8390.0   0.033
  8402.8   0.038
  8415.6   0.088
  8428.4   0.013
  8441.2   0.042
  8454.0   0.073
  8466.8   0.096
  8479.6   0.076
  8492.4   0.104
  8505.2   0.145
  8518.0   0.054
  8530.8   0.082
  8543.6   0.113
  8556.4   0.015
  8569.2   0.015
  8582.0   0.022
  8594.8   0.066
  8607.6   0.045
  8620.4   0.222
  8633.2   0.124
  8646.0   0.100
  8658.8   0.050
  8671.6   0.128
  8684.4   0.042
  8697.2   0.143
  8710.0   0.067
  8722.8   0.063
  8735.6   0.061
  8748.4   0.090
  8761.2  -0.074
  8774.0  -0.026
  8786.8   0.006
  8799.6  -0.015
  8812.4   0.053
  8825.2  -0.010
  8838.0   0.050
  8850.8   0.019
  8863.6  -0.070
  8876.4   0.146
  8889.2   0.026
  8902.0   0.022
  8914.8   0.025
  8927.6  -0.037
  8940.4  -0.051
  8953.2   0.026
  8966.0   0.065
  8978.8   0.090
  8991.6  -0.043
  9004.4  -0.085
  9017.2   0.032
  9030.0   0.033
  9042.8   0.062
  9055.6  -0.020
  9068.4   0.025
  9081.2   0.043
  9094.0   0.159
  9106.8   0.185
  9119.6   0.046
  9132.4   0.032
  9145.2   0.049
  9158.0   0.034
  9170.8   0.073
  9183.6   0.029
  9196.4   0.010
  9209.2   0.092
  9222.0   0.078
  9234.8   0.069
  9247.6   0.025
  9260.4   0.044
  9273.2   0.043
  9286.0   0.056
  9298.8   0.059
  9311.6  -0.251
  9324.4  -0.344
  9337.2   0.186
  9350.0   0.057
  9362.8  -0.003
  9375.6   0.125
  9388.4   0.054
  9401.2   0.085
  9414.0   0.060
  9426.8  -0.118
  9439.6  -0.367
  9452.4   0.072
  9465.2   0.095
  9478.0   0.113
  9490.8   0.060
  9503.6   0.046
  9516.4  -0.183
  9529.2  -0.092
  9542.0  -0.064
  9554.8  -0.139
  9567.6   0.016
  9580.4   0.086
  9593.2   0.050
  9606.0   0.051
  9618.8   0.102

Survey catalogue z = 0.174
